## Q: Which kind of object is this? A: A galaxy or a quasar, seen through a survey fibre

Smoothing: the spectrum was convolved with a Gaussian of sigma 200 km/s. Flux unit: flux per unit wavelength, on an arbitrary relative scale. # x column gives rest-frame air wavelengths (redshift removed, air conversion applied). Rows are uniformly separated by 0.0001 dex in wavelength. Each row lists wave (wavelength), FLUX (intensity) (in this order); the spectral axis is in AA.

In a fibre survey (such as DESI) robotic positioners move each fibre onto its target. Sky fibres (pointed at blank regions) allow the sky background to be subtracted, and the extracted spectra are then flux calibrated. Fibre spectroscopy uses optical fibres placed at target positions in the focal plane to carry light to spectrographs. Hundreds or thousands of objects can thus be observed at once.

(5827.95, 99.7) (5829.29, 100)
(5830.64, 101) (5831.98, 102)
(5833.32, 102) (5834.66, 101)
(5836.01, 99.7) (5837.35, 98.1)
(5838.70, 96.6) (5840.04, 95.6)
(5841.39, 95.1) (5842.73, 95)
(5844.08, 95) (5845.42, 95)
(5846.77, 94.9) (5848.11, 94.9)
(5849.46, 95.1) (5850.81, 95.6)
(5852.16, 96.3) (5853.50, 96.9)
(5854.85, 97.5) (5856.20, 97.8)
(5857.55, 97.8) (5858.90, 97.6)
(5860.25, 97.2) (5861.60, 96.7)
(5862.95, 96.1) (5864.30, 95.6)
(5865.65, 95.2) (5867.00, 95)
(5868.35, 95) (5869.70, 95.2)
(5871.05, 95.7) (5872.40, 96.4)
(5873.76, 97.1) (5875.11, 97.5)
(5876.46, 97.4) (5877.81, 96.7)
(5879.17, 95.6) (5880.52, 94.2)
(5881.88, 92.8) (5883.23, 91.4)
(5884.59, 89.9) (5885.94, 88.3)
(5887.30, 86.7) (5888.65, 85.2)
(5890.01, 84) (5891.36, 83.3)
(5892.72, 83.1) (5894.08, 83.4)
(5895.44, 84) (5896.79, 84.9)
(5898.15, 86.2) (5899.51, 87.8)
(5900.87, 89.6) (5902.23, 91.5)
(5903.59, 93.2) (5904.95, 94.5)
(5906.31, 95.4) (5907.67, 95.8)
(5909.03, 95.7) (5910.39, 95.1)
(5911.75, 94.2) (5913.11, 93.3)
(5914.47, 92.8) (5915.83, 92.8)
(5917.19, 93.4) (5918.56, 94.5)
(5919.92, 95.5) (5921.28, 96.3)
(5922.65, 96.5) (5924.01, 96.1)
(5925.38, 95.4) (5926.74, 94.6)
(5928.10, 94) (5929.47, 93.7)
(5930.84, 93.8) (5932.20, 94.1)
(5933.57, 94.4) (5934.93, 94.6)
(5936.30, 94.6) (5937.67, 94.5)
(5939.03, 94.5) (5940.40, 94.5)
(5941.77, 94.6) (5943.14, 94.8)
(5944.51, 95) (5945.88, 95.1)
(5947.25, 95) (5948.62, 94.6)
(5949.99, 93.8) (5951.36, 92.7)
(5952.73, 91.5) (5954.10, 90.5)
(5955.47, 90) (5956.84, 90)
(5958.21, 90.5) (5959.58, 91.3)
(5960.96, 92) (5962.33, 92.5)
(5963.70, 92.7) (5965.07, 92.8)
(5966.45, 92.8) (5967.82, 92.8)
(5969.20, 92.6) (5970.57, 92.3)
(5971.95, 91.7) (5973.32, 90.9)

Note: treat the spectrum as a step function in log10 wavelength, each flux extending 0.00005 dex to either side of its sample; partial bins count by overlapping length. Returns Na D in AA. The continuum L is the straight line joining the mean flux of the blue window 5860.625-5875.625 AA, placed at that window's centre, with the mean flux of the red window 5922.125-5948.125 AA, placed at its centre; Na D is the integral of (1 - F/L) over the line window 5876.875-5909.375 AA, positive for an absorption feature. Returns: 1.97 AA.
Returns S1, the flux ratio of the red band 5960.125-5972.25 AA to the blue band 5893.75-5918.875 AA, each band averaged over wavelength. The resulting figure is 1.01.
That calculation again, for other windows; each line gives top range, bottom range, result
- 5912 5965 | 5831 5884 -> 0.97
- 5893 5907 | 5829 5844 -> 0.90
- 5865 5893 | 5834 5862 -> 0.96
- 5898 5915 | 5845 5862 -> 0.96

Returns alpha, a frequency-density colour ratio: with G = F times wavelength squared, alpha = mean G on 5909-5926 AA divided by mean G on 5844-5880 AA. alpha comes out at 1.00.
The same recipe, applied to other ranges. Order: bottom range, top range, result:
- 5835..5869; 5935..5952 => 1.01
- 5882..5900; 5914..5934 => 1.11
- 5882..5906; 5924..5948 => 1.09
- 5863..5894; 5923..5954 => 1.04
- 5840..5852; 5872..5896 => 0.96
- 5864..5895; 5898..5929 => 1.03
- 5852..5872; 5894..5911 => 0.95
